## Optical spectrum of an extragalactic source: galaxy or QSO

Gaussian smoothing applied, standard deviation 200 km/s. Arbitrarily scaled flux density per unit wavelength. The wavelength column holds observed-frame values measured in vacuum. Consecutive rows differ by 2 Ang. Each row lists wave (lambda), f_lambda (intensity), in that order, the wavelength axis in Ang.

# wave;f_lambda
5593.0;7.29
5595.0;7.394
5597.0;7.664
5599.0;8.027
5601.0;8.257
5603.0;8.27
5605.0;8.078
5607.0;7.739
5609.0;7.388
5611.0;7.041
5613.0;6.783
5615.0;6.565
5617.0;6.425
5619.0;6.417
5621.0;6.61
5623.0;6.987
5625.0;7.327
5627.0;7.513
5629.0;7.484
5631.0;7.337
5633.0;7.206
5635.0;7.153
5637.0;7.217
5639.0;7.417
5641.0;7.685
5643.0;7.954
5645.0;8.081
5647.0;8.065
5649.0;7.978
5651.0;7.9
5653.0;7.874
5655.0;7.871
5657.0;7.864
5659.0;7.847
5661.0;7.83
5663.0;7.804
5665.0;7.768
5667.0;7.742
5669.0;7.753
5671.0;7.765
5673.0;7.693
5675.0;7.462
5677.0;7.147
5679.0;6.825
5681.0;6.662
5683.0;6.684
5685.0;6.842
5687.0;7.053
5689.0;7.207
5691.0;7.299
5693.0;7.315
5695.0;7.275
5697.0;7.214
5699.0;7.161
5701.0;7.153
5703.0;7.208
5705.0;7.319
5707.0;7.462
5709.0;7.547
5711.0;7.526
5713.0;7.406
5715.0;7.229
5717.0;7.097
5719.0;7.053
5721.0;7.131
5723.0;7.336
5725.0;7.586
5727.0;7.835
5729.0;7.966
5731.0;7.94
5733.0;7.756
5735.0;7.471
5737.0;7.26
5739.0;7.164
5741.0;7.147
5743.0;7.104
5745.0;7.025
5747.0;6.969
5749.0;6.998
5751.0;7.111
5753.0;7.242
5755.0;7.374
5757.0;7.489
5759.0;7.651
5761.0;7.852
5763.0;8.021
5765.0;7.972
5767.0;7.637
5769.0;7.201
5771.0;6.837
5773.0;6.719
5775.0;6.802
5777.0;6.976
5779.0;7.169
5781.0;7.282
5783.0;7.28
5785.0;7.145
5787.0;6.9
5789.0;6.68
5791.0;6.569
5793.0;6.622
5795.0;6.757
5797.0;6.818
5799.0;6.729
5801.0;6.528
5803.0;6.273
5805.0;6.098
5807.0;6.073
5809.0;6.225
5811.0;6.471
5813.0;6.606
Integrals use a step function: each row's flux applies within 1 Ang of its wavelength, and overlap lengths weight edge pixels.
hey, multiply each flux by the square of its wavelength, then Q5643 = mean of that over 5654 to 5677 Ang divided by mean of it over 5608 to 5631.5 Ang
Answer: 1.13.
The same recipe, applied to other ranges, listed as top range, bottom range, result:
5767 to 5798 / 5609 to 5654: 1.00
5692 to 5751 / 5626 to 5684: 0.99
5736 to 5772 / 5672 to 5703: 1.05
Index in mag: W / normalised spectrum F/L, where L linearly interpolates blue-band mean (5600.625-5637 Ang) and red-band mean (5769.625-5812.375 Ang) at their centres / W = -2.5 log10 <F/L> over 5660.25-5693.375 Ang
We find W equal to -0.04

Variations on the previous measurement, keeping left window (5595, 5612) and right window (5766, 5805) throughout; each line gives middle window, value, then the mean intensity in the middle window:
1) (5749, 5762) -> -0.060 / 7.42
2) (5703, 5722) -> -0.010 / 7.3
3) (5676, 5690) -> 0.071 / 6.92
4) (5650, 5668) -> -0.046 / 7.83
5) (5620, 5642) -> 0.055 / 7.27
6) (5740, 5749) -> 0.003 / 7.05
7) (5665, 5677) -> -0.029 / 7.65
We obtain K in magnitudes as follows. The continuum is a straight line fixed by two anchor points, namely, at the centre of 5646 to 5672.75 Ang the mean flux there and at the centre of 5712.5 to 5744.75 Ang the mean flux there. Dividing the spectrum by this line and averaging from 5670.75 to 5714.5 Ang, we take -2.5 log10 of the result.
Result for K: 0.06 mag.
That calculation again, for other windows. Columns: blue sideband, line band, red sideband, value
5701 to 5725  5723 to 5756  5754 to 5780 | -0.01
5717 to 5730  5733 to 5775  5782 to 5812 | -0.03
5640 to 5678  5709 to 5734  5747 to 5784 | 0.00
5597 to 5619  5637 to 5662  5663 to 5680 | -0.05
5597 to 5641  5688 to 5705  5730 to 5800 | 0.00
